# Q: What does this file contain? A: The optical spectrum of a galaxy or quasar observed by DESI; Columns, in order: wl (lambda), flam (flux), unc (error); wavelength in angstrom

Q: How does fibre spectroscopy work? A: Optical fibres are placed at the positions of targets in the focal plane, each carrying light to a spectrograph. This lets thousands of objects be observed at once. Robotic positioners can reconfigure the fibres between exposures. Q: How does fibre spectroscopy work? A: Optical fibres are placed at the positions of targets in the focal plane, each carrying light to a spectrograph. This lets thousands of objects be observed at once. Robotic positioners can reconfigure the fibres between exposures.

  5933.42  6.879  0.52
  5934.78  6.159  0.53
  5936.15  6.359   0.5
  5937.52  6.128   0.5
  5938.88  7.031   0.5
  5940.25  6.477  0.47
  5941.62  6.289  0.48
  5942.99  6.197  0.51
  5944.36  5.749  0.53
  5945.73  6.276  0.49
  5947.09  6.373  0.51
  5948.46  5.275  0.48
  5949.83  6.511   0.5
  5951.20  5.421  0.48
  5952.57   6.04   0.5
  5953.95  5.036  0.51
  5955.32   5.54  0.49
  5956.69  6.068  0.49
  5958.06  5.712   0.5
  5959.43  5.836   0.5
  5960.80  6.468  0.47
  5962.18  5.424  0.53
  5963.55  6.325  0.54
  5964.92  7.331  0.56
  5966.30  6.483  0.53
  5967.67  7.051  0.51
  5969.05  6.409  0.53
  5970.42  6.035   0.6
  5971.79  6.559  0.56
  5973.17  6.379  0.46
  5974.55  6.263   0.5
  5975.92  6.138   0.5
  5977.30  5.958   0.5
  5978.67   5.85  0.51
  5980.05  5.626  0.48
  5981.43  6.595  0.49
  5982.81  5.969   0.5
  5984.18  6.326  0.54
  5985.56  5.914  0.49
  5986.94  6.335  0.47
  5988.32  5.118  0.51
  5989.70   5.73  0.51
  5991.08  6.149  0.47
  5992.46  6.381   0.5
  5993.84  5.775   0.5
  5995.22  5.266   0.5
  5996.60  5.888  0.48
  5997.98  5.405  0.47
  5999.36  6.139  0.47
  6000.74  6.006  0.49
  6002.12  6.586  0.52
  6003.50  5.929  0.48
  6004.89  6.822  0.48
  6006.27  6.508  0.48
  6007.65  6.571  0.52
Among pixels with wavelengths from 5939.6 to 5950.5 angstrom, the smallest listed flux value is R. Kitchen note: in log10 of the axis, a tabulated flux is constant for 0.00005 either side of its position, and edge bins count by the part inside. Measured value 5.275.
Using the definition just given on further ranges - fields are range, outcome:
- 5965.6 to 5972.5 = 6.035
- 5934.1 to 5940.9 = 6.128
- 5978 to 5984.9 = 5.626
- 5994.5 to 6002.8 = 5.266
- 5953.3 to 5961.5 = 5.036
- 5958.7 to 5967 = 5.424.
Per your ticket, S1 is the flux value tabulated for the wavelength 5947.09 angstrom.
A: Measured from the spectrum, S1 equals 6.373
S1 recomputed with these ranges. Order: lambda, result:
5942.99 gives 6.197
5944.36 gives 5.749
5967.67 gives 7.051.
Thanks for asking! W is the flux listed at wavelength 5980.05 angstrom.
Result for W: 5.626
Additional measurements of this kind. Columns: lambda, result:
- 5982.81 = 5.969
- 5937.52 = 6.128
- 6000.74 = 6.006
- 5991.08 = 6.149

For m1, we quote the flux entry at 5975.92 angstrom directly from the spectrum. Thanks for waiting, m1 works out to 6.138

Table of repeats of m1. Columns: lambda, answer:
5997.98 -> 5.405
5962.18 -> 5.424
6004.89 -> 6.822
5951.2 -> 5.421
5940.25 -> 6.477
